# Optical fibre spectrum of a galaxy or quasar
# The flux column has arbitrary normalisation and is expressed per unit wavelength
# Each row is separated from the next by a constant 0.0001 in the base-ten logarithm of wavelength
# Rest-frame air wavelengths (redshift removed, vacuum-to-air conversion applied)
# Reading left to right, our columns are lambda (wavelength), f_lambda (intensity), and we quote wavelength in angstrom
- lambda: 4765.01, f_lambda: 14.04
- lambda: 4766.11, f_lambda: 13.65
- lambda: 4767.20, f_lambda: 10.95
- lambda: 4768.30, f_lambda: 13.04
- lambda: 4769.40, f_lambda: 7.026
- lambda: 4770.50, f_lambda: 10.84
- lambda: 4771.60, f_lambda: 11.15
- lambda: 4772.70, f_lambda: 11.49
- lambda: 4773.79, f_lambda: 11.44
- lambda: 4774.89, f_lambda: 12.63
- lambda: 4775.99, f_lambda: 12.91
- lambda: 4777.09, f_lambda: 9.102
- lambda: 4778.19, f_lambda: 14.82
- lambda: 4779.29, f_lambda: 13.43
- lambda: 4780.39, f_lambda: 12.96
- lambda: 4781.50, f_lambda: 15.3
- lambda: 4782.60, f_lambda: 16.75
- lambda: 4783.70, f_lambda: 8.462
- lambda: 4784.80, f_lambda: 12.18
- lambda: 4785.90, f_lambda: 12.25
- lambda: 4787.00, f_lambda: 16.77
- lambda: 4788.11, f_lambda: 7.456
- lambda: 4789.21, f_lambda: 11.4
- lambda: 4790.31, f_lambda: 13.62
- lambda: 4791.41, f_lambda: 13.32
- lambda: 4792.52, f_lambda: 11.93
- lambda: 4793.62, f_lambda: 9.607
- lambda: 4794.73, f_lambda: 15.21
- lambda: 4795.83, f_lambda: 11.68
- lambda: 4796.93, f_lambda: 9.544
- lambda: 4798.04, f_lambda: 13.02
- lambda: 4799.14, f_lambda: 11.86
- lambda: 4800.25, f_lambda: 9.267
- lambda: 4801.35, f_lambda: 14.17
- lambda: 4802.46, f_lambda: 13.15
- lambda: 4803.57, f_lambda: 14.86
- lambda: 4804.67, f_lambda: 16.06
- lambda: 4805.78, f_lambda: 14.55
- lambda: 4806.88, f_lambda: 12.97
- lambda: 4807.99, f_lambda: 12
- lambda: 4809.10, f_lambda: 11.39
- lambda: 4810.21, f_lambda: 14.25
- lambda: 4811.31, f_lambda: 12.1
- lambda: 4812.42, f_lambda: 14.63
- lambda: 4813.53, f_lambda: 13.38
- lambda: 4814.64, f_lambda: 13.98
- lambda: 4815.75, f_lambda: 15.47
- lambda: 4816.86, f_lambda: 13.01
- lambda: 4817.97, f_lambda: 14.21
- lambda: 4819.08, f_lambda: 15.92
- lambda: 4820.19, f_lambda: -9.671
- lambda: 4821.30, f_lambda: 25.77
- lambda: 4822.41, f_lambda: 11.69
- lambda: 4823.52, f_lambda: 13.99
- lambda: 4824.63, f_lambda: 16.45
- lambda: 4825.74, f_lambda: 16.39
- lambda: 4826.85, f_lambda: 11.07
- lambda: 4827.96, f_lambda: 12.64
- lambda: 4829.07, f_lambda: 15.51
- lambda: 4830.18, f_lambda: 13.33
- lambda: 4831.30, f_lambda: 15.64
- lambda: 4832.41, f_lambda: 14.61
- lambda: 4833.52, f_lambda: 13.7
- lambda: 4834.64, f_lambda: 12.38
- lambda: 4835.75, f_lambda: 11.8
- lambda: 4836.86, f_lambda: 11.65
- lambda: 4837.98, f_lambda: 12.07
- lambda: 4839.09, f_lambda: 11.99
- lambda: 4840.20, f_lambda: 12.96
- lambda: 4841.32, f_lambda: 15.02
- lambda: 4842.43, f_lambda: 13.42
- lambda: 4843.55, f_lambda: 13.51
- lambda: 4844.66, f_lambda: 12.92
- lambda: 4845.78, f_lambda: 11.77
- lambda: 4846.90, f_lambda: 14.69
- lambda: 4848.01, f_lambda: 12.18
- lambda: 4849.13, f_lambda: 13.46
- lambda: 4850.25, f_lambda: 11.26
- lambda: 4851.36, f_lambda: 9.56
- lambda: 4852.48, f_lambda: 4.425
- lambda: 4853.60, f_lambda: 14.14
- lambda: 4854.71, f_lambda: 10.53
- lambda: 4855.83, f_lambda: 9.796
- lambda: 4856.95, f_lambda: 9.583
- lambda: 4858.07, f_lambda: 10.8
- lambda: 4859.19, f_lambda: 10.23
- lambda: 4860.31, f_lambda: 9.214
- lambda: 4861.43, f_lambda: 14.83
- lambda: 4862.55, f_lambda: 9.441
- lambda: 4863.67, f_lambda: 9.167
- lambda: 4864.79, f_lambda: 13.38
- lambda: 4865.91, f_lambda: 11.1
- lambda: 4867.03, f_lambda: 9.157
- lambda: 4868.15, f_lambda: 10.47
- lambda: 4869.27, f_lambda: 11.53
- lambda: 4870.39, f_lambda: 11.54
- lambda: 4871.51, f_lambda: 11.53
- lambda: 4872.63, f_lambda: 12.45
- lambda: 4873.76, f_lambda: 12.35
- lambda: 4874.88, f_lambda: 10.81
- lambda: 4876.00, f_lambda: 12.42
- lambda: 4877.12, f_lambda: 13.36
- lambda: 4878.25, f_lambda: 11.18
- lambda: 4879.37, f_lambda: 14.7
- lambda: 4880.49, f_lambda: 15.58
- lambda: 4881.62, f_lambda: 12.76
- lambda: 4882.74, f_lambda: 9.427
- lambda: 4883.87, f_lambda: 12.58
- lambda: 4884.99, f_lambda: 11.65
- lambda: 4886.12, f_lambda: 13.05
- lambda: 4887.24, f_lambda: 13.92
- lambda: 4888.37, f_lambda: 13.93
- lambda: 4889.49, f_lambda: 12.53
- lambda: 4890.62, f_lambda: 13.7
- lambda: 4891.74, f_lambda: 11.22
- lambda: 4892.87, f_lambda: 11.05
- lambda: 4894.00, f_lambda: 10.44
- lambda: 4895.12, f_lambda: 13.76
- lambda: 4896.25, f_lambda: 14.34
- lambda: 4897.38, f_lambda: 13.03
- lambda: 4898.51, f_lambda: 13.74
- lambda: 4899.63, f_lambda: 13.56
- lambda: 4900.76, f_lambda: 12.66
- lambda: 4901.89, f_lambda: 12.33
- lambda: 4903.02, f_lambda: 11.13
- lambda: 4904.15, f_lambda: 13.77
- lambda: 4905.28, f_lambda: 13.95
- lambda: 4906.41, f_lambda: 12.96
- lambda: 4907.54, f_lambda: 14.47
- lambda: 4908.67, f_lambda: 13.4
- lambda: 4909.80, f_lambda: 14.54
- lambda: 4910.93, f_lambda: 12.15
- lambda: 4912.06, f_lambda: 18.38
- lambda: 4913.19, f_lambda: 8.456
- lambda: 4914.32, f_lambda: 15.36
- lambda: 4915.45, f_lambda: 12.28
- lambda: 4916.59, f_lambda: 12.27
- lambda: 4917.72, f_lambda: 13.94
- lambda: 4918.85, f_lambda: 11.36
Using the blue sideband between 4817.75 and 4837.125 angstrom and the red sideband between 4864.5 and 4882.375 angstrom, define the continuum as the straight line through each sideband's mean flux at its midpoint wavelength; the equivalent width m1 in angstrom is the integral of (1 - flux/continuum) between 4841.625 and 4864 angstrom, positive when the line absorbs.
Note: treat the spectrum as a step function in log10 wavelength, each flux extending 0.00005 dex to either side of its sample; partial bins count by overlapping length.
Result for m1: 2.3 angstrom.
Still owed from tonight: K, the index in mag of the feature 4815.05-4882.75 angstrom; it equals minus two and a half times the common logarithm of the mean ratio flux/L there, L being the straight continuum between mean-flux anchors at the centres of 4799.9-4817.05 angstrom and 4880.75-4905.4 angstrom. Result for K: 0.07 mag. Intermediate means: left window 13.5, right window 12.7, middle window 12.3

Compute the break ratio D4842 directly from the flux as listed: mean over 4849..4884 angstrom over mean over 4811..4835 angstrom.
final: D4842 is 0.84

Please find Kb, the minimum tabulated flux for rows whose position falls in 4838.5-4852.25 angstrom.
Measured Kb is 9.56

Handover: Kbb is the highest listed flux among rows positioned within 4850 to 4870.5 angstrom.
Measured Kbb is 14.83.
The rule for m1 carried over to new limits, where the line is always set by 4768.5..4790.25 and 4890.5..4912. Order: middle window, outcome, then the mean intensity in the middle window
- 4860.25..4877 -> 1.8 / 11.4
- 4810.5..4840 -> -1.8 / 13.2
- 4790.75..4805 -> -0.4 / 12.5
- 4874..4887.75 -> 0.3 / 12.6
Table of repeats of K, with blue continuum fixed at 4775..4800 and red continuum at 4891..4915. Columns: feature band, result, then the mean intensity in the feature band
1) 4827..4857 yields 0.026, 12.4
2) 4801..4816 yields -0.101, 13.7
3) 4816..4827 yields -0.036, 13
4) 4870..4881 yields 0.028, 12.6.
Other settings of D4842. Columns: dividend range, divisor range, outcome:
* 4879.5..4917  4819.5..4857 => 1.05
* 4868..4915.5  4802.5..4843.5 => 0.96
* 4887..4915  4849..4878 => 1.20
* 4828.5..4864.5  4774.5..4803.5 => 0.97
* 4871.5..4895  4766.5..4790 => 1.03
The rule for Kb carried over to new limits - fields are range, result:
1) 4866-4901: 9.157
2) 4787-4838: -9.671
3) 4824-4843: 11.07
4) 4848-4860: 4.425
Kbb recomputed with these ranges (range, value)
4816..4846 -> 25.77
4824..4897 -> 16.45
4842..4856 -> 14.69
